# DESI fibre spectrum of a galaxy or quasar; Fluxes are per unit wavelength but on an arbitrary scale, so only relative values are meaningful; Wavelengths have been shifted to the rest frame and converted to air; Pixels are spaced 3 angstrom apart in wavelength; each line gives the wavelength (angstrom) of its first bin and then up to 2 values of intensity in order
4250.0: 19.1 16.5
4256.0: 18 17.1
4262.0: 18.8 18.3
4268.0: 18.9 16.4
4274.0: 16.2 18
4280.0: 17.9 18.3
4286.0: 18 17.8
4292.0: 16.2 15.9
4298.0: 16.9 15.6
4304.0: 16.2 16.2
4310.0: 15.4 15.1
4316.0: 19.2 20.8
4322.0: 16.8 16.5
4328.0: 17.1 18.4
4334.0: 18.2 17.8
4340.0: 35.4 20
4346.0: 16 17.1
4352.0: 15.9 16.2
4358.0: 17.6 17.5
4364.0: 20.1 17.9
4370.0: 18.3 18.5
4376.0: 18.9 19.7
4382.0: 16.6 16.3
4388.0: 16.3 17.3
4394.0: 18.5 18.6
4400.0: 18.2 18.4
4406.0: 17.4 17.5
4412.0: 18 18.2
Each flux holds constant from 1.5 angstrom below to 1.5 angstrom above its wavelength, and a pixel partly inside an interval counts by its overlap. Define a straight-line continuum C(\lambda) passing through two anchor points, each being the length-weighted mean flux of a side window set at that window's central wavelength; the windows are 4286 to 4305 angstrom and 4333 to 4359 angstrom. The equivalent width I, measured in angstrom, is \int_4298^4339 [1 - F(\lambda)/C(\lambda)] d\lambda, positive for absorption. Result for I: 1.1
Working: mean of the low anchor 16.6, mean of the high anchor 19.4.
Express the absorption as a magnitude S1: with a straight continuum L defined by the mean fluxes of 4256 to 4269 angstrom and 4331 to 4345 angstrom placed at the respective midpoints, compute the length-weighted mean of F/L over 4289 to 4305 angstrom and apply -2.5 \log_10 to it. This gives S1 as 0.22 mag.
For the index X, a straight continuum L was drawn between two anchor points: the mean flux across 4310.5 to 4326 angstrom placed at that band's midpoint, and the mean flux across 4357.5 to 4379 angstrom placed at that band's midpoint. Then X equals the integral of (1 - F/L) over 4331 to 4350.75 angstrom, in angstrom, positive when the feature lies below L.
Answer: -2.76 angstrom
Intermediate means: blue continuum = 17.6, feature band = 20.5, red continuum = 18.5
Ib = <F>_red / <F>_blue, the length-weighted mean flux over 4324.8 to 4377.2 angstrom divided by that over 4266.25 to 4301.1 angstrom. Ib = 1.09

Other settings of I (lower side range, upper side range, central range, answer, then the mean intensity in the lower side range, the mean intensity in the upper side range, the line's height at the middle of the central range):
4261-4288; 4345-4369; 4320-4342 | -3.2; 17.8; 17.3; 17.5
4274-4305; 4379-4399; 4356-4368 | -0.6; 17.1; 17.5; 17.4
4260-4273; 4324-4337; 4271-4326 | 2.4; 18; 17.6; 17.8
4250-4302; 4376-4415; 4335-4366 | -2.9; 17.4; 17.8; 17.7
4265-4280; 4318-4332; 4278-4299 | 0.3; 17.5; 17.8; 17.6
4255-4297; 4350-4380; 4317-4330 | -0.1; 17.5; 18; 17.8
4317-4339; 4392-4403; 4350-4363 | 1.0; 18.4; 18.4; 18.4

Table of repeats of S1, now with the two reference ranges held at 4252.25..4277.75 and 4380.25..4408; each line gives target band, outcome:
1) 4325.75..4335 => -0.013 mag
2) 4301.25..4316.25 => 0.094 mag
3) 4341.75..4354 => 0.025 mag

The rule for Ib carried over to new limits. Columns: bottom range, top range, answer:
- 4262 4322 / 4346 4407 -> 1.03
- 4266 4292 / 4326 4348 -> 1.15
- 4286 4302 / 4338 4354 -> 1.24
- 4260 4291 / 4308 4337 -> 0.98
